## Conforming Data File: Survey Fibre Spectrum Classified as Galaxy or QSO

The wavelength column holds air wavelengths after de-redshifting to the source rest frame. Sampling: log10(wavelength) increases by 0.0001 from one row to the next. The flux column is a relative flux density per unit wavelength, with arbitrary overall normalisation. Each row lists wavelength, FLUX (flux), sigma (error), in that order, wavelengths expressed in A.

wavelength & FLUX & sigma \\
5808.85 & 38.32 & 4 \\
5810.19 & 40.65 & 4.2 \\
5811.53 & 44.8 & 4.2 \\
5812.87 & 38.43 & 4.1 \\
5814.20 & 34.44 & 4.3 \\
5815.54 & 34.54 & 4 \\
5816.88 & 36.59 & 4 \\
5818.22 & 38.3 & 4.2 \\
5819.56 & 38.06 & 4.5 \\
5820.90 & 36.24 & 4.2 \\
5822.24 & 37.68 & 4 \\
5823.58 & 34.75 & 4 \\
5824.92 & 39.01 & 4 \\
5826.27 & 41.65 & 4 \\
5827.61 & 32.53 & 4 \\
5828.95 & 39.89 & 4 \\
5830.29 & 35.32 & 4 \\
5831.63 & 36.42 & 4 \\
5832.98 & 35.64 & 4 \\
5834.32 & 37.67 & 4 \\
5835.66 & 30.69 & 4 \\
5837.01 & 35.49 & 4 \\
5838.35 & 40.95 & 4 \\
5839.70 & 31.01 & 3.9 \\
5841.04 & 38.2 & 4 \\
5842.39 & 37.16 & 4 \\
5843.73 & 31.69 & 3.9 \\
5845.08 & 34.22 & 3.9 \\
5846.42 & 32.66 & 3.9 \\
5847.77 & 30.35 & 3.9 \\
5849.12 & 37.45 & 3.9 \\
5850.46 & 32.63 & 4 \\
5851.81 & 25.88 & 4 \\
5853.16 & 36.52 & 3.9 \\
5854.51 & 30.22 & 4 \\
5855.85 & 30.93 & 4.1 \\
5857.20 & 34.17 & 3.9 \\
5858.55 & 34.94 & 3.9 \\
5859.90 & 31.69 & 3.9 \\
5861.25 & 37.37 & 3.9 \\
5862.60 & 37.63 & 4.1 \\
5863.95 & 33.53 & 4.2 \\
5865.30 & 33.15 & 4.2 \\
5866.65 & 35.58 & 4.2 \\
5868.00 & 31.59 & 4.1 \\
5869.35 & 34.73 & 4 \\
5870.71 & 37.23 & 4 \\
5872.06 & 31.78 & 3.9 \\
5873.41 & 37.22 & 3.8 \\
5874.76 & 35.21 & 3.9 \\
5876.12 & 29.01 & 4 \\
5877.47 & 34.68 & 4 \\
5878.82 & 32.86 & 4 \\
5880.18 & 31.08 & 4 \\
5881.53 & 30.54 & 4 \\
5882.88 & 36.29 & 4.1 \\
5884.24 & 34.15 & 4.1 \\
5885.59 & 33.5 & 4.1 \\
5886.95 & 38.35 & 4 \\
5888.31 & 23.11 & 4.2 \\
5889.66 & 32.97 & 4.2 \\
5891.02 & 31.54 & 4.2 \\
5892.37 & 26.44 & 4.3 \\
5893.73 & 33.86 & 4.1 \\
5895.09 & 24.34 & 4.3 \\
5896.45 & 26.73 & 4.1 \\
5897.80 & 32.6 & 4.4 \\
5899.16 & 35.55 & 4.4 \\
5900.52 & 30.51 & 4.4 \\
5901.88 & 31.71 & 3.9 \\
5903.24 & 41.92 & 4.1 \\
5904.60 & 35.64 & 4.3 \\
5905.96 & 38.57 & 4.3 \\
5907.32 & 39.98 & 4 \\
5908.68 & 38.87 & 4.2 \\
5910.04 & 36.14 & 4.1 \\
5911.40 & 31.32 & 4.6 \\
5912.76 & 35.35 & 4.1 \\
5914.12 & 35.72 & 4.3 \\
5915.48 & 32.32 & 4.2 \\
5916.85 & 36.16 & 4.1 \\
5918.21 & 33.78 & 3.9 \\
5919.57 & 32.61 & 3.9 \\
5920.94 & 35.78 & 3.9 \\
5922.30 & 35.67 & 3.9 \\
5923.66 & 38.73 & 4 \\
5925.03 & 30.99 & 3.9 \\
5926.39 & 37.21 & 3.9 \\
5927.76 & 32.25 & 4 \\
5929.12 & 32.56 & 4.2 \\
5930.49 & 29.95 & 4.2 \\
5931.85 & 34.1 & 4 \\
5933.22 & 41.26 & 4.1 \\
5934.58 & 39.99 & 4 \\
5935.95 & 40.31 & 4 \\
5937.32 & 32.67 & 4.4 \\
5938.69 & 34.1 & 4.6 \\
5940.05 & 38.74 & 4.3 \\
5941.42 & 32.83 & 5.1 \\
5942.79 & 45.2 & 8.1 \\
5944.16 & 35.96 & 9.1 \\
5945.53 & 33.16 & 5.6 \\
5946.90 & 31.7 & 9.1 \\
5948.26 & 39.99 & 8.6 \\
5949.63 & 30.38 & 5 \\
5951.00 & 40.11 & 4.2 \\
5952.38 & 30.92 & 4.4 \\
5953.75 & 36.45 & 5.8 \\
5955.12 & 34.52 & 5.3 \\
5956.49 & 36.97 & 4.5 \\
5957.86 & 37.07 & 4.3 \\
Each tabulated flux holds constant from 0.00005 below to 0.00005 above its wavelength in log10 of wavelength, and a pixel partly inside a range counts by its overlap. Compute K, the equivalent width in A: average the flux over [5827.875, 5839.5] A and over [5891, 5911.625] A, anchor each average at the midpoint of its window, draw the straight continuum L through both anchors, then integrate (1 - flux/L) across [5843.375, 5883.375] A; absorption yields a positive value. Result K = 1.8 A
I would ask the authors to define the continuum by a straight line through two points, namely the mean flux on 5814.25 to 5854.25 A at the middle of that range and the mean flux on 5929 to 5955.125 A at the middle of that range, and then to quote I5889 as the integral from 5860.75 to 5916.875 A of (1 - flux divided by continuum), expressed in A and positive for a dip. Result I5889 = 3.0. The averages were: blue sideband 35.4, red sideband 35.8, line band 33.7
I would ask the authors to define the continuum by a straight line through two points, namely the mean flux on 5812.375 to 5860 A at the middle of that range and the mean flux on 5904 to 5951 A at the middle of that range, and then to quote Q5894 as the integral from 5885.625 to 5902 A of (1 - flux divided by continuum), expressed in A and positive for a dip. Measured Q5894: 2.2 A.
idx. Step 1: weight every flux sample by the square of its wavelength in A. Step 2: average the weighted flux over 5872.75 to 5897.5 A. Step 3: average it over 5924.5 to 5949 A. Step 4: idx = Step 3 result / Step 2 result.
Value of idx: 1.1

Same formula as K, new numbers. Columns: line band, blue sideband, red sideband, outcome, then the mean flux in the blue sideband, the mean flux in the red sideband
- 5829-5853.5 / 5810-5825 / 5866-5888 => 1.1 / 37.7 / 33.8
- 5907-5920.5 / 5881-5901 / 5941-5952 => -0.7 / 31.4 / 36.1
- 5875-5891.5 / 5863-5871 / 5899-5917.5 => 1.1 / 34.3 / 35.7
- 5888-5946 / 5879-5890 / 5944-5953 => -1.6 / 32.5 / 34.5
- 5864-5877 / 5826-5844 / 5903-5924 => 0.7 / 36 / 36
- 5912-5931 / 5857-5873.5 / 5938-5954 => 0.6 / 34.6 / 35.8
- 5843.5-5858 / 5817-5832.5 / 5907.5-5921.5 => 1.6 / 37.2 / 35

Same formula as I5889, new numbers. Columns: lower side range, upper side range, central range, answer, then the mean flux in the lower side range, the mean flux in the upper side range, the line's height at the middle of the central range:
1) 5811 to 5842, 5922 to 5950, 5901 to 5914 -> -0.18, 36.8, 35.7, 36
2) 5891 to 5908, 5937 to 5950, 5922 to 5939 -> -0.23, 33.1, 35.7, 34.9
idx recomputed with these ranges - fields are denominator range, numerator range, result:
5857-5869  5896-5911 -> 1.04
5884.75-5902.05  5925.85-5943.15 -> 1.18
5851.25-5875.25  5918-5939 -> 1.06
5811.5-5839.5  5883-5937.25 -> 0.96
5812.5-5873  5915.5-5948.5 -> 1.05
